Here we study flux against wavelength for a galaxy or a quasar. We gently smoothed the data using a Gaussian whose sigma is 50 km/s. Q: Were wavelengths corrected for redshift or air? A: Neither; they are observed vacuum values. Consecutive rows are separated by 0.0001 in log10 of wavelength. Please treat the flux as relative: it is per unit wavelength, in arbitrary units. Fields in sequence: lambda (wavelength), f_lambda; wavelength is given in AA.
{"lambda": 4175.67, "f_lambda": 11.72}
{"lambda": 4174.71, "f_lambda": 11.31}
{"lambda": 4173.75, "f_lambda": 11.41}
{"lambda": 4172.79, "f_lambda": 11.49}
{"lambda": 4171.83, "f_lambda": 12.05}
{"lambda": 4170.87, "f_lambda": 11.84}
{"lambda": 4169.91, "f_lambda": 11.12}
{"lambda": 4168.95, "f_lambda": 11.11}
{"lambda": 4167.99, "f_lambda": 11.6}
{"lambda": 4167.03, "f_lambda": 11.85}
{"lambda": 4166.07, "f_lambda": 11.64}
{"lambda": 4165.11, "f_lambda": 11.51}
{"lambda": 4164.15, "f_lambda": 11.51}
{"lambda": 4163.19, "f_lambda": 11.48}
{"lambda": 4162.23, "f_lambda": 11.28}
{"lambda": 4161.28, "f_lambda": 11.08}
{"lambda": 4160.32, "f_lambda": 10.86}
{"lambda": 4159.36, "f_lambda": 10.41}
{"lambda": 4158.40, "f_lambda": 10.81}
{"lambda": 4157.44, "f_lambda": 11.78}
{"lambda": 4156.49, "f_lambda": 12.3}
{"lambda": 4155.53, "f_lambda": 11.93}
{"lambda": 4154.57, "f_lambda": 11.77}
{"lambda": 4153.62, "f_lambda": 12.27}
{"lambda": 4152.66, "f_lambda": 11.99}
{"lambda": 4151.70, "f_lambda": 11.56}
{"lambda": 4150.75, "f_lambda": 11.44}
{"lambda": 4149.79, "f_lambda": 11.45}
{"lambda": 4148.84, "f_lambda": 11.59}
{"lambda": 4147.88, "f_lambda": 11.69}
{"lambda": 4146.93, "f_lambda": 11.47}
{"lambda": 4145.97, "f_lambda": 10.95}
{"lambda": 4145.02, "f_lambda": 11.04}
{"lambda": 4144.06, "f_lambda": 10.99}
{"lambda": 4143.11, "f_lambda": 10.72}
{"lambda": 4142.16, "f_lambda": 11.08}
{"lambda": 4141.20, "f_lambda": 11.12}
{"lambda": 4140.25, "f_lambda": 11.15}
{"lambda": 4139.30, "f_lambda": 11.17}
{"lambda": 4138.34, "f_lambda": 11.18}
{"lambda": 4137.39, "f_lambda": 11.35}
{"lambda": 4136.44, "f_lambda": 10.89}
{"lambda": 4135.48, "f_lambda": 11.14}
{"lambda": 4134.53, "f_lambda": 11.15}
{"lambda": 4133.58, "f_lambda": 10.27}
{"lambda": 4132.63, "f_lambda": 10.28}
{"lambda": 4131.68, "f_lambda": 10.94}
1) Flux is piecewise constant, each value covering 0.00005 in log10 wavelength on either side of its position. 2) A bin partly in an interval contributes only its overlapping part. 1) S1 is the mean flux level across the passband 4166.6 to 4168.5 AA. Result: 11.7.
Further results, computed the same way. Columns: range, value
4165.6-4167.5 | 11.7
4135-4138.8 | 11.1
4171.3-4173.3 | 11.8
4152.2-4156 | 12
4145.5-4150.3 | 11.4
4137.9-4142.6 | 11.1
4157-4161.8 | 11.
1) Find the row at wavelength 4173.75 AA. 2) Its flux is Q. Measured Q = 11.41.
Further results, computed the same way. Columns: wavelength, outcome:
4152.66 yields 11.99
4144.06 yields 10.99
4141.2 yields 11.12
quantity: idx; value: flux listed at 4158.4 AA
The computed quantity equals 10.81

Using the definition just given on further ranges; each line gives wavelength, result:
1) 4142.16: 11.08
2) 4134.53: 11.15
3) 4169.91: 11.12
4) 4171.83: 12.05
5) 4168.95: 11.11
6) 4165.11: 11.51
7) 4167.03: 11.85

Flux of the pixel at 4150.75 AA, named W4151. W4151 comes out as 11.44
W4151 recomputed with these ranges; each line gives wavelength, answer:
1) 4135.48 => 11.14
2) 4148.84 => 11.59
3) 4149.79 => 11.45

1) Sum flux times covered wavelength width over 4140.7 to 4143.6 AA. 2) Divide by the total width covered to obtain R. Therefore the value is 11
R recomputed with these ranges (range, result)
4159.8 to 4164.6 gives 11.2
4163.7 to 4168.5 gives 11.6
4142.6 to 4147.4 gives 11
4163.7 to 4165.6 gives 11.5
